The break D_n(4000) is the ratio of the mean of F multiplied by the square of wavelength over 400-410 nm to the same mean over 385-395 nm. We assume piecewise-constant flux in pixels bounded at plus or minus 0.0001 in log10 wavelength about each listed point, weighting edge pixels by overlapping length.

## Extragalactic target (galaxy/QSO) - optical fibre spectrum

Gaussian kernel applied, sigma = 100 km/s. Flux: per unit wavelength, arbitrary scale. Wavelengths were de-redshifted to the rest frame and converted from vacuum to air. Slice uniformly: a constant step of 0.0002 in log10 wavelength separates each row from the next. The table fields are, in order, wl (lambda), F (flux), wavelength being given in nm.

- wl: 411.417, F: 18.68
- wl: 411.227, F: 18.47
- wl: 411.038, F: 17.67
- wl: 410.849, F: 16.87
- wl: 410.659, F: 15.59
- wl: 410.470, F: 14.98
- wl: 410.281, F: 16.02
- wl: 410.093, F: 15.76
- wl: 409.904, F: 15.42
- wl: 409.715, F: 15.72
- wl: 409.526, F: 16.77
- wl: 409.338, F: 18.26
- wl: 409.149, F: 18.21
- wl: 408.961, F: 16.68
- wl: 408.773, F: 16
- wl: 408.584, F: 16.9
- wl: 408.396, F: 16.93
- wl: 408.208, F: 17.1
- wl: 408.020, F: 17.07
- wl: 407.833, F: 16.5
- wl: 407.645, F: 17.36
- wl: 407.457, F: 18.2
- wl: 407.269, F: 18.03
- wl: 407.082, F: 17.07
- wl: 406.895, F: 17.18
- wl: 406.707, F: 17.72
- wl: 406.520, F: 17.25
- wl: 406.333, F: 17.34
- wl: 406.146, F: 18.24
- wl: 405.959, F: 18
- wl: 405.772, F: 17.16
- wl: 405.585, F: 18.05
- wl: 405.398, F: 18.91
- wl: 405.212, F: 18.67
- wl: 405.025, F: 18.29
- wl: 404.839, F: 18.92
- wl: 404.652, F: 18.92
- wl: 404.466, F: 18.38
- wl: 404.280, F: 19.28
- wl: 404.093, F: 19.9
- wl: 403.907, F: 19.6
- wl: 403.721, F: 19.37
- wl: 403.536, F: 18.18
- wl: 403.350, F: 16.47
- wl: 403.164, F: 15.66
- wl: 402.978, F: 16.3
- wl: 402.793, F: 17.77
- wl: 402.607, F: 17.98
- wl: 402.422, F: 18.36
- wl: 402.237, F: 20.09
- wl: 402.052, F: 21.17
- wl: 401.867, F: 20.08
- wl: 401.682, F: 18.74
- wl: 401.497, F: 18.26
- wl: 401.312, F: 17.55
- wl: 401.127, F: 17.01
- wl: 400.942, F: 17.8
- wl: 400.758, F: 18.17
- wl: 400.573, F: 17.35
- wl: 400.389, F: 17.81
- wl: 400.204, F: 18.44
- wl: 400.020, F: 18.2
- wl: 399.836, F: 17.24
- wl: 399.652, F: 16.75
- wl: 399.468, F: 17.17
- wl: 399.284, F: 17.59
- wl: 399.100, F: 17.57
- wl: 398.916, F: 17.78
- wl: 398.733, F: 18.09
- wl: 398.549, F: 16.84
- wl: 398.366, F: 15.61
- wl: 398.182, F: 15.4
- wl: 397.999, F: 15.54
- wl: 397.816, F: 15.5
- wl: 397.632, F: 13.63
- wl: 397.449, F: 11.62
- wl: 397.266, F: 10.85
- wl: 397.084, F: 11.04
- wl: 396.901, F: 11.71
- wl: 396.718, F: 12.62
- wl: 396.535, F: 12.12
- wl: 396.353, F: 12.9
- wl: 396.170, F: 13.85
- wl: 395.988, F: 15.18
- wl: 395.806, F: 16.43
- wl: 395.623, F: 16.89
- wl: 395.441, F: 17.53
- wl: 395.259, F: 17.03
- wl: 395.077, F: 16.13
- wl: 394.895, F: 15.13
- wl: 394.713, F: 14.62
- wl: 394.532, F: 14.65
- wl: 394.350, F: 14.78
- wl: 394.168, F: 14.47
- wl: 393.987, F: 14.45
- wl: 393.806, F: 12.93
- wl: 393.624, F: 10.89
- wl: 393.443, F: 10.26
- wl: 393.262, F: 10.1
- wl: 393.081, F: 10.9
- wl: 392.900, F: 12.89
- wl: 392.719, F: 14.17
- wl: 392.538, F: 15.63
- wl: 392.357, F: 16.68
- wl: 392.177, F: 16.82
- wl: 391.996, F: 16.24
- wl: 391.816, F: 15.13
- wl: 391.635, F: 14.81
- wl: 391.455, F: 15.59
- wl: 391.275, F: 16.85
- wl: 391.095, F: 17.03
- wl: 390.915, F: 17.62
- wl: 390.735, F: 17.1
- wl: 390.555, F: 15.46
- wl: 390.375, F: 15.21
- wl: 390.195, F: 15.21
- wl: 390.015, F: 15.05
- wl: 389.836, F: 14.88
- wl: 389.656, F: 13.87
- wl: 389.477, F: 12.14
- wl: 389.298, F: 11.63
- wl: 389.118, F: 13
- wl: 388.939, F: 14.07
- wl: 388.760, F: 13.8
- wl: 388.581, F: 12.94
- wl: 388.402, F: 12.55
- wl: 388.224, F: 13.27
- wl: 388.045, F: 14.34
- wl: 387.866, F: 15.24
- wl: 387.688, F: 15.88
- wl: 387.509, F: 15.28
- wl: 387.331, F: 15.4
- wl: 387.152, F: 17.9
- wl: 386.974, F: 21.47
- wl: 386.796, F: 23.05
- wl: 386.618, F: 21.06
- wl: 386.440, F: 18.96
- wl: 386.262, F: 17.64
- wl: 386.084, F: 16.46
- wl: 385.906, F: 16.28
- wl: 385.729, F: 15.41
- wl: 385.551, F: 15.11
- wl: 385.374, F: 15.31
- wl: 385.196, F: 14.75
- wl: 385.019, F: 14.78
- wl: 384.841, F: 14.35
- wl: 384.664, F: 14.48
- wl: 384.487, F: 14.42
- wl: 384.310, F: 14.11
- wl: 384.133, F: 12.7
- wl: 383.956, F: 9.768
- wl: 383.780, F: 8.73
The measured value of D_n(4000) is 1.3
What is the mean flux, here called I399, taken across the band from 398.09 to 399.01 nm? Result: 16.7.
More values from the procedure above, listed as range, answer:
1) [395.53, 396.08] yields 16.2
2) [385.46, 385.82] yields 15.3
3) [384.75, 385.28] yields 14.6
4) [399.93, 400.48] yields 18.1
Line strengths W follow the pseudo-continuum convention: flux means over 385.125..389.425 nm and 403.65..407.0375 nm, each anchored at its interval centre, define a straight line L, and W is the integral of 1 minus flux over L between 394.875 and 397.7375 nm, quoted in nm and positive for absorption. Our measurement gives 0.51 nm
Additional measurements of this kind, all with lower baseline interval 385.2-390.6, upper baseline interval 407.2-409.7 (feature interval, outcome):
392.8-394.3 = 0.36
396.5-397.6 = 0.31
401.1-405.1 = -0.41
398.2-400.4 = -0.12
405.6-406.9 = -0.05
